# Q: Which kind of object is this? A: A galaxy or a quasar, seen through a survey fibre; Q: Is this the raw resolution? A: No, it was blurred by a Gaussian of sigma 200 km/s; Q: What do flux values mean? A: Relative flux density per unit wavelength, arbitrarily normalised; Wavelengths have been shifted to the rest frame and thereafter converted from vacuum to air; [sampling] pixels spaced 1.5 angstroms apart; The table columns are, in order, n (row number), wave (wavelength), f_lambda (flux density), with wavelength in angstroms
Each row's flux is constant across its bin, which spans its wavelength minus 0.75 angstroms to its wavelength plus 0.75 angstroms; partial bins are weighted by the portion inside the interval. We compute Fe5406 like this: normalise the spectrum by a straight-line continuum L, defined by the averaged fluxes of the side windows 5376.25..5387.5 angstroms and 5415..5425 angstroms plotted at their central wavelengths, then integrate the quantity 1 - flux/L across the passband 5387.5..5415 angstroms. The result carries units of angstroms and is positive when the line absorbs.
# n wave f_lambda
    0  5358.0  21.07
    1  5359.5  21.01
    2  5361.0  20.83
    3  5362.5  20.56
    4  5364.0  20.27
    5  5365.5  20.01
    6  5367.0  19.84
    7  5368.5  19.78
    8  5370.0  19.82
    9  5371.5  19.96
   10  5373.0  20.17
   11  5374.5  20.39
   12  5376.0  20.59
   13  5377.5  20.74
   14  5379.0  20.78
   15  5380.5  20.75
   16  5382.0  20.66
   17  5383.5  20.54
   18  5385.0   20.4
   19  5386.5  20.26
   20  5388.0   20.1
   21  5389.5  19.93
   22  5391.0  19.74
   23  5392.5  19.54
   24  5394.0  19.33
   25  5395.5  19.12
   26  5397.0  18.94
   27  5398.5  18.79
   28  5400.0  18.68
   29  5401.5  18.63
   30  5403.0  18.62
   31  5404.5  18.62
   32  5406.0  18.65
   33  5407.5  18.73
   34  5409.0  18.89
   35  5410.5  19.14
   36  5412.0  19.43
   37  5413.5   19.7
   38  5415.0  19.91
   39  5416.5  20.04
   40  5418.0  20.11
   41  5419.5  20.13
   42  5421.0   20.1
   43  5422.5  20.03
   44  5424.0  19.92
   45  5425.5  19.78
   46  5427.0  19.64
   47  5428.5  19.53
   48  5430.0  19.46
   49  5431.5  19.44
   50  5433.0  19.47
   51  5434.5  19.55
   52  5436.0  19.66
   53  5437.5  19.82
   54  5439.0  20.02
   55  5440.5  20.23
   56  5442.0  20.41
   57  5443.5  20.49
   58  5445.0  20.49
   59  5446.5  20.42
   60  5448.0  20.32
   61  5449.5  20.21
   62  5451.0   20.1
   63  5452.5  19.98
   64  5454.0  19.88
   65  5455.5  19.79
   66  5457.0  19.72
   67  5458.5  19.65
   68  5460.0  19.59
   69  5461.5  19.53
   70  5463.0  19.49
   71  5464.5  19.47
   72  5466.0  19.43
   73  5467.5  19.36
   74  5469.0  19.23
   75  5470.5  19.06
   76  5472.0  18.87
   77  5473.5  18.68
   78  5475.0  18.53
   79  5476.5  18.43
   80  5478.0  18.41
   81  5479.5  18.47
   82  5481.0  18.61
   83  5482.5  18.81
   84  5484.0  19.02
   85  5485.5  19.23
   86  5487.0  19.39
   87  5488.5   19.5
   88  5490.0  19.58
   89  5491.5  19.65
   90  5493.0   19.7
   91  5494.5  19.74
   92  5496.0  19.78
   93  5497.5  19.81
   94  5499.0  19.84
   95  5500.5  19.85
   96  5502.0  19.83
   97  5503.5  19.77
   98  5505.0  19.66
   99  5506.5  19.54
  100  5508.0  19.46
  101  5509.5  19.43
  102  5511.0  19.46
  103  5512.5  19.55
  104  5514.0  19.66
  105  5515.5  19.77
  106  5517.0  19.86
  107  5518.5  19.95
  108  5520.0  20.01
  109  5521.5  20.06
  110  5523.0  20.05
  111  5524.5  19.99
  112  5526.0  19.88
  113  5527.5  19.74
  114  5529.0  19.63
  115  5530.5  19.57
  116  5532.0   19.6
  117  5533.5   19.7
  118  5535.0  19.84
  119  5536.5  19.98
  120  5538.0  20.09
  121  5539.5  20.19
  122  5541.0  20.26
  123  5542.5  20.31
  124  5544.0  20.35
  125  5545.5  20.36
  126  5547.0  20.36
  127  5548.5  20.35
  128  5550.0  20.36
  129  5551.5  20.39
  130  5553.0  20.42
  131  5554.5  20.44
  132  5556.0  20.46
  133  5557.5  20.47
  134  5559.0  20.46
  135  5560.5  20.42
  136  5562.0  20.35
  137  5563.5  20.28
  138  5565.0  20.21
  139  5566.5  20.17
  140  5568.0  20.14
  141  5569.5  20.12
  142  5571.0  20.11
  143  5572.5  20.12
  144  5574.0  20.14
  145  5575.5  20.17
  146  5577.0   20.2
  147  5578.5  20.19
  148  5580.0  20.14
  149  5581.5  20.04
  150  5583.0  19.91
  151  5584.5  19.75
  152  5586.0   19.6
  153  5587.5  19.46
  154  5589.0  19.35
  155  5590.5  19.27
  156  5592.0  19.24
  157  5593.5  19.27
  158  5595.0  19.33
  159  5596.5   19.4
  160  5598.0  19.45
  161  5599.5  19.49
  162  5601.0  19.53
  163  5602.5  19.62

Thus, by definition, 1.6 angstroms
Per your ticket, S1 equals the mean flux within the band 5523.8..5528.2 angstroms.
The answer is 19.9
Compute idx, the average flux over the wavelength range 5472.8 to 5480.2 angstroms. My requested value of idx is 18.5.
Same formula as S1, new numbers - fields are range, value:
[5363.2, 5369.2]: 20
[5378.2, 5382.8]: 20.7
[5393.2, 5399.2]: 19.1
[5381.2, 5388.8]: 20.4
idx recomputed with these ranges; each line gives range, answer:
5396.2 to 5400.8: 18.8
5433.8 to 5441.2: 19.9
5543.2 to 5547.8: 20.4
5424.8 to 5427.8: 19.7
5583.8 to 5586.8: 19.7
